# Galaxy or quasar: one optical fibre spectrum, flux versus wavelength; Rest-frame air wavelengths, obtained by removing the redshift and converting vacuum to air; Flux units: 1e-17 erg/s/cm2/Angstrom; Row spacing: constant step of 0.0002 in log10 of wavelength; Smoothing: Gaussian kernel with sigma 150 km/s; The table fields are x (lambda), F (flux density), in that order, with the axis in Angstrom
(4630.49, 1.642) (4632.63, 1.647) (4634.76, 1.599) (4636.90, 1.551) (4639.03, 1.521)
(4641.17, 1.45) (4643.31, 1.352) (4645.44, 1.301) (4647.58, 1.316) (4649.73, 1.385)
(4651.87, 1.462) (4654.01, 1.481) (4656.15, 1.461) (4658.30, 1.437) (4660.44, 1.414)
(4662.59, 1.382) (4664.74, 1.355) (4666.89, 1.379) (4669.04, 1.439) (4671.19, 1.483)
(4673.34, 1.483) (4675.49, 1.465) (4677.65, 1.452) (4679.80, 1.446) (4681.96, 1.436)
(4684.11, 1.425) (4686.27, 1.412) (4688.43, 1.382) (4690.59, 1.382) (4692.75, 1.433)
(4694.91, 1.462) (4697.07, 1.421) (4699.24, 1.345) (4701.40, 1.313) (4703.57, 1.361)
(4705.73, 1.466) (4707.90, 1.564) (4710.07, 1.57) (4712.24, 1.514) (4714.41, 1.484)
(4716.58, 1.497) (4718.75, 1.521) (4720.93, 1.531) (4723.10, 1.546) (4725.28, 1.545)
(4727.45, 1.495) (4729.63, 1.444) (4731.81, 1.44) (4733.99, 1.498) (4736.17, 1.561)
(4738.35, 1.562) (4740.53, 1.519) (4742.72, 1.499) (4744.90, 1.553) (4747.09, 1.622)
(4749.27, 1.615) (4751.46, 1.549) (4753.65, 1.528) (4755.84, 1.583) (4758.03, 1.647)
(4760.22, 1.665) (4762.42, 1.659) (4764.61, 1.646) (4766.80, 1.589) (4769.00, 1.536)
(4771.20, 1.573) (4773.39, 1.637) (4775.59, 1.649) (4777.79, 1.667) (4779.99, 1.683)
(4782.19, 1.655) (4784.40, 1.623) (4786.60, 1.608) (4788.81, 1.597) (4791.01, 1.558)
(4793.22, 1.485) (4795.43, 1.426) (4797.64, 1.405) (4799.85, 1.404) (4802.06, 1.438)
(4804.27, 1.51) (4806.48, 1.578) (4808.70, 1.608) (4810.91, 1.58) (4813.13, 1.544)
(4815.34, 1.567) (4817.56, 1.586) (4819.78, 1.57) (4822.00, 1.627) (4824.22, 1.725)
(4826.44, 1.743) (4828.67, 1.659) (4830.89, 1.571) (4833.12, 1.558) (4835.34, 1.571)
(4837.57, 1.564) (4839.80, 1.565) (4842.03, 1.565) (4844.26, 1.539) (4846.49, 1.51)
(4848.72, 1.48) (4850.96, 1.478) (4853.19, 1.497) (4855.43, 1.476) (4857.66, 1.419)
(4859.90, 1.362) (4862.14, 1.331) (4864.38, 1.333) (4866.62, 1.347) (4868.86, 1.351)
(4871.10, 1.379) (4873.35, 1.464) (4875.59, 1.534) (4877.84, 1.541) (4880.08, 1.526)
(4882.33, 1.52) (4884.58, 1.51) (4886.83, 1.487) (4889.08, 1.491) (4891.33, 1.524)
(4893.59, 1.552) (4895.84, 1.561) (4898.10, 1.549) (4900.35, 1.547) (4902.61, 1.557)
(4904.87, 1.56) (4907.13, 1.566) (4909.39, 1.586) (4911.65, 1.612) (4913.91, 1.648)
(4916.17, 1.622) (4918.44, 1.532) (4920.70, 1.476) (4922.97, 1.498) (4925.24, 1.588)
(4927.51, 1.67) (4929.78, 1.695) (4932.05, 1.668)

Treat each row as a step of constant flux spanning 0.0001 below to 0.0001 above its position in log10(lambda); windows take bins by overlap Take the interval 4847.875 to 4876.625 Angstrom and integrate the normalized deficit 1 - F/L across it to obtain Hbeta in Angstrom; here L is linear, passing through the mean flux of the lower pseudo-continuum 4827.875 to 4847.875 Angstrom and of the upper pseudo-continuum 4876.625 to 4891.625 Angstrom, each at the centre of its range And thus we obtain 2.24 Angstrom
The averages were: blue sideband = 1.56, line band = 1.42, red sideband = 1.51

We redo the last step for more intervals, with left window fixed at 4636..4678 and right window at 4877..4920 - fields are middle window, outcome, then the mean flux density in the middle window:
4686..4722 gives 0.0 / 1.45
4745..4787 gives -3.8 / 1.62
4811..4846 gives -1.8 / 1.59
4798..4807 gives 0.2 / 1.47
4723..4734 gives -0.2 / 1.49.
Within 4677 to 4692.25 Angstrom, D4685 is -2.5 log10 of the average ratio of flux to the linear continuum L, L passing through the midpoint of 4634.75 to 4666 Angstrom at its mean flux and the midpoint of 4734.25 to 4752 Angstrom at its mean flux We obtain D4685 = 0.04 mag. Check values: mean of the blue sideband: 1.42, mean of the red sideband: 1.56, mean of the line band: 1.42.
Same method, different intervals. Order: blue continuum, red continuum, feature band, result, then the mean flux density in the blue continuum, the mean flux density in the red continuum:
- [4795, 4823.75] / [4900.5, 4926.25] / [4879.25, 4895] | 0.03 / 1.53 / 1.57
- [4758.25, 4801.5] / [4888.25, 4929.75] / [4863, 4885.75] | 0.09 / 1.58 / 1.57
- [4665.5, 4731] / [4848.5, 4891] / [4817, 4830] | -0.14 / 1.46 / 1.45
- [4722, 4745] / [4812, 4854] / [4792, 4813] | 0.04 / 1.51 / 1.58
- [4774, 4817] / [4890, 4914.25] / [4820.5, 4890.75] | 0.04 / 1.56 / 1.57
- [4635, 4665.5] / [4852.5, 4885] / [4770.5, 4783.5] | -0.15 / 1.42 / 1.44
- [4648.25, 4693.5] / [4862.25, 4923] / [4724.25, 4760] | -0.07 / 1.43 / 1.51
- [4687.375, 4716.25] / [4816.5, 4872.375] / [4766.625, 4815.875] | -0.05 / 1.44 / 1.51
